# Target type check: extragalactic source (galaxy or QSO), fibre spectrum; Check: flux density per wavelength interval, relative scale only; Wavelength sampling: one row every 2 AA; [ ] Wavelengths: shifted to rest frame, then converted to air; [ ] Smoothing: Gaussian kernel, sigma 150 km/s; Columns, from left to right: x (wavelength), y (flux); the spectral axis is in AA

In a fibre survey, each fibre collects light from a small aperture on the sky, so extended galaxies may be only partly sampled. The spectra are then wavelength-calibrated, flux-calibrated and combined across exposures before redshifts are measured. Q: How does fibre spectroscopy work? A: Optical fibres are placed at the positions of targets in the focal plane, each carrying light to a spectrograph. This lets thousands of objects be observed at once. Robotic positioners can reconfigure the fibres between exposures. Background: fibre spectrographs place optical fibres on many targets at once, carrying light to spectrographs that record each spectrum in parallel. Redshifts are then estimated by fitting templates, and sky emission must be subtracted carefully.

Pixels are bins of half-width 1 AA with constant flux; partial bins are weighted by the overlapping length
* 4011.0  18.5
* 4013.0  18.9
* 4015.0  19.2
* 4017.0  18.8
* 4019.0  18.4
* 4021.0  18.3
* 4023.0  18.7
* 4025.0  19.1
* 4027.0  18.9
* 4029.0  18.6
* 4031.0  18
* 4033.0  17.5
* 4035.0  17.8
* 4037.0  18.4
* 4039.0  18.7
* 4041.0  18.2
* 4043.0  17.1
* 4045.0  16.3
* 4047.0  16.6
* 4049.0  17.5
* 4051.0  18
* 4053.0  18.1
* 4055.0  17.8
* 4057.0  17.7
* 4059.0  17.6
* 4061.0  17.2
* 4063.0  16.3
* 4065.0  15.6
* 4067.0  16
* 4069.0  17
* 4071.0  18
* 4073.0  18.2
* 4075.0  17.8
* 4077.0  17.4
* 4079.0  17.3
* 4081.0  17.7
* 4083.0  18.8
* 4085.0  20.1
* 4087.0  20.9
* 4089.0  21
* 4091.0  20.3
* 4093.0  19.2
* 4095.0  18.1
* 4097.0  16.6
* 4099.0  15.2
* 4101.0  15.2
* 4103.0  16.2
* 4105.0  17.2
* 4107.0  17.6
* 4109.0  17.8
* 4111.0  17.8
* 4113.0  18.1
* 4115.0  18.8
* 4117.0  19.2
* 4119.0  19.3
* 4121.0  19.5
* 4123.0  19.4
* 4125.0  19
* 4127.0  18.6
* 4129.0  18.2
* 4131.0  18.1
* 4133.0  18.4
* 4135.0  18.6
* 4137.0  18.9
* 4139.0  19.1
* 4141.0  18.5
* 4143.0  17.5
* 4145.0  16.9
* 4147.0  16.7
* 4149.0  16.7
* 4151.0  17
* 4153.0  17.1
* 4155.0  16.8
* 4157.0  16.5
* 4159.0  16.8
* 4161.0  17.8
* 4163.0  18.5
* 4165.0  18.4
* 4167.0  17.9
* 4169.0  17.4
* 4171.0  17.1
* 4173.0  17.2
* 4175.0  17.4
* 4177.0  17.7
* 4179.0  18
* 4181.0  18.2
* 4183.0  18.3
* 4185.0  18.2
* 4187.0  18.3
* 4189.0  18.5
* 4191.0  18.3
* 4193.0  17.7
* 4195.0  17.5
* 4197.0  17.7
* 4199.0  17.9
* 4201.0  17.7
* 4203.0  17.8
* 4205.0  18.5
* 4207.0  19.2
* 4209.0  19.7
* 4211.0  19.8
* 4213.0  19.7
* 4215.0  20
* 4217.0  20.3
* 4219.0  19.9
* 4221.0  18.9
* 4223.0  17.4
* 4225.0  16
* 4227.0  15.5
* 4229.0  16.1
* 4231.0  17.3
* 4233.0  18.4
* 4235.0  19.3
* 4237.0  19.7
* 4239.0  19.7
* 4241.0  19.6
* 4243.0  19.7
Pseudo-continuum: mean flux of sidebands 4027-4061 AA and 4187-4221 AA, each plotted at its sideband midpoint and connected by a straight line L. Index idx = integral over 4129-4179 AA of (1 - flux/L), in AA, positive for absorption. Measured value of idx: 2.2 AA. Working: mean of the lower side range 17.8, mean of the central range 17.6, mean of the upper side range 18.8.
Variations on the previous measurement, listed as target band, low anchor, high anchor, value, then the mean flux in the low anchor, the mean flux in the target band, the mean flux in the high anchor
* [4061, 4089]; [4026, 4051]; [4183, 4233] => 0.1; 17.8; 17.9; 18.2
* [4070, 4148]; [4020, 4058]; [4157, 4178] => -2.1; 18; 18.2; 17.6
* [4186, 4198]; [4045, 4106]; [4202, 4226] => 0.5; 17.7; 18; 18.9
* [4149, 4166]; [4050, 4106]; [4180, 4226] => 0.8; 17.7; 17.3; 18.5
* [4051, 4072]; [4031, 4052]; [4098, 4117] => 0.4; 17.6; 17.2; 17.2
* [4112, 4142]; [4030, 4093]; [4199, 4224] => -0.6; 17.9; 18.8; 19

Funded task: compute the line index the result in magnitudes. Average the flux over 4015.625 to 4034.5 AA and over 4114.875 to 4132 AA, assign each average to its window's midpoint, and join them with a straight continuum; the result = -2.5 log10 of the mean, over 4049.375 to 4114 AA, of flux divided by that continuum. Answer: 0.06 mag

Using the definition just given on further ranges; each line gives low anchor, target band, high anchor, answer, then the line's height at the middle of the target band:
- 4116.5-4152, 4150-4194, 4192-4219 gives 0.05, 18.6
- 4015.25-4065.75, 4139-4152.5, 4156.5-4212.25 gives 0.04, 18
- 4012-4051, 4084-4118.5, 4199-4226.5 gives 0.01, 18.4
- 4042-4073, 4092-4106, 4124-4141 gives 0.07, 18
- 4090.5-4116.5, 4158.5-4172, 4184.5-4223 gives 0.03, 18.2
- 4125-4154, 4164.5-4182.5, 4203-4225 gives 0.05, 18.5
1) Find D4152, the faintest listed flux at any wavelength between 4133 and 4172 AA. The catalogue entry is 16.5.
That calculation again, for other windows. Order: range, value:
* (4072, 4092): 17.3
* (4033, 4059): 16.3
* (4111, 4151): 16.7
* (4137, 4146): 16.9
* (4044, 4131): 15.2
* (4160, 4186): 17.1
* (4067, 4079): 16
